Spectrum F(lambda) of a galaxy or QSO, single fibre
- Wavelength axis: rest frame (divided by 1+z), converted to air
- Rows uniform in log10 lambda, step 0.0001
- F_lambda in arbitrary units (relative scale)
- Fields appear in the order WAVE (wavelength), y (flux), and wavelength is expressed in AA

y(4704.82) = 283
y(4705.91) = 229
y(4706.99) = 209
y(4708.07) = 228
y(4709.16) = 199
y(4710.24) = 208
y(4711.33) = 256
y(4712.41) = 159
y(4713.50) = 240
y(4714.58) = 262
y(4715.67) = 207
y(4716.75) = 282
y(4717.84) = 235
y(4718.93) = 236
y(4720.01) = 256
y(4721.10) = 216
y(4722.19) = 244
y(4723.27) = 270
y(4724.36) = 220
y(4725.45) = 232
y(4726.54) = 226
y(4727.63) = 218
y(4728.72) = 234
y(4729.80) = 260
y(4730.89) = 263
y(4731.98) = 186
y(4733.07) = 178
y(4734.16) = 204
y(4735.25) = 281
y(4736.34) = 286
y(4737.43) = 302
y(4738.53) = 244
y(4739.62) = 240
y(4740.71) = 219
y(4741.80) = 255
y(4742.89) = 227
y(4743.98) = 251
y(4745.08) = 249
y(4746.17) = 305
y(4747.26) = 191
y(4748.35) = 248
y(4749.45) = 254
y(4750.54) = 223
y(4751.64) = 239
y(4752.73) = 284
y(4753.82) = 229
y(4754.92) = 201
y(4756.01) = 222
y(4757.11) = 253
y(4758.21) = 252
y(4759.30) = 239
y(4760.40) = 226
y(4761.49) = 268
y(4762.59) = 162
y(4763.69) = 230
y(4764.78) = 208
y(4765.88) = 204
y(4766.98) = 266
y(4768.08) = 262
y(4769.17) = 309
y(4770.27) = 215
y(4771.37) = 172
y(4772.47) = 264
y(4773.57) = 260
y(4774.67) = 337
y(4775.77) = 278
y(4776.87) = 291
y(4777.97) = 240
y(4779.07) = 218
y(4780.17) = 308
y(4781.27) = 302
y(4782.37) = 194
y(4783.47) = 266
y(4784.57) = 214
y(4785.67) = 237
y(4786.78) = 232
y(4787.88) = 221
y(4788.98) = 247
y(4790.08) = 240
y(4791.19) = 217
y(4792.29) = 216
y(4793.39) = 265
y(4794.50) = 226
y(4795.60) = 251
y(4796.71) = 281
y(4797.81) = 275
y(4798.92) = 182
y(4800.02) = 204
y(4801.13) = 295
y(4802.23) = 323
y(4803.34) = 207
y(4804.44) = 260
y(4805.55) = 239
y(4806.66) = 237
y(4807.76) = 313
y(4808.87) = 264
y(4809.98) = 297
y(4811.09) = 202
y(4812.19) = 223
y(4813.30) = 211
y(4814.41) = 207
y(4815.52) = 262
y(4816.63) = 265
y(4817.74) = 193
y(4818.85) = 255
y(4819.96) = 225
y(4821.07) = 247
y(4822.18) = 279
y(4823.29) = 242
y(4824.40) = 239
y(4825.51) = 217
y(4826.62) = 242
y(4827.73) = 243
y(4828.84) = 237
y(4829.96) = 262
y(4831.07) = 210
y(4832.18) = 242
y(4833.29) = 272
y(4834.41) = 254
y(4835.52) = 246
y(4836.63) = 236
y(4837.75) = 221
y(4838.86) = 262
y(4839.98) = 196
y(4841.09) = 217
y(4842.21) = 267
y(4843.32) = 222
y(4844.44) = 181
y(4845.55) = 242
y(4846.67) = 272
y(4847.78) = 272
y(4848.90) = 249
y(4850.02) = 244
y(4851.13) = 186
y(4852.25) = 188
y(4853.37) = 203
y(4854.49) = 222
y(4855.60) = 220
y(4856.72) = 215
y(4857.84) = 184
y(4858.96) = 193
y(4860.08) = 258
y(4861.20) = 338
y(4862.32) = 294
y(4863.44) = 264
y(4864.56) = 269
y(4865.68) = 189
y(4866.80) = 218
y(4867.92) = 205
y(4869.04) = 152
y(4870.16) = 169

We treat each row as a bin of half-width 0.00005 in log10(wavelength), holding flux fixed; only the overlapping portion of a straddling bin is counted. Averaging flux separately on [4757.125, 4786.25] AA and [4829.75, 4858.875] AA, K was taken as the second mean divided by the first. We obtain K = 0.93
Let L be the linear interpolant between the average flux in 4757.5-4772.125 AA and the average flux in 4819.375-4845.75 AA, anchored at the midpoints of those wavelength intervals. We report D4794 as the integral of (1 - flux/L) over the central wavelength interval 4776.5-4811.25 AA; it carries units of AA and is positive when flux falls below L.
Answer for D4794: -2.2 AA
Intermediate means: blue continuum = 232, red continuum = 238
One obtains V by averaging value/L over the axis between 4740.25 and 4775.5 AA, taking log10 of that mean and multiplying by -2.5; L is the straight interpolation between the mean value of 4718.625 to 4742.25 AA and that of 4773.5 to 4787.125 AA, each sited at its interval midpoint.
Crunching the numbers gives 0.04 mag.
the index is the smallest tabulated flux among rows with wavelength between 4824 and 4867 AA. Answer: 181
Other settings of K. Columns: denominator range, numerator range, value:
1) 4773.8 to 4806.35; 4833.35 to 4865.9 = 0.94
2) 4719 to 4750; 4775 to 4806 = 1.03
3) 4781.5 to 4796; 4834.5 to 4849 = 1.01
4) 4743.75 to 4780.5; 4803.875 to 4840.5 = 0.99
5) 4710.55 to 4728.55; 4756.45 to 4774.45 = 1.02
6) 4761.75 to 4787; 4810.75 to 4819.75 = 0.92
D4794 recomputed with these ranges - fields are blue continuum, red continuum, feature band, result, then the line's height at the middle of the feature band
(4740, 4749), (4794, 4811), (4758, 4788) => 0.4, 249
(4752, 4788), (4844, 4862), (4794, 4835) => -1.5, 237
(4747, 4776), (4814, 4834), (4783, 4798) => 0.0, 241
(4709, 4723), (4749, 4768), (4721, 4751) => -1.0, 233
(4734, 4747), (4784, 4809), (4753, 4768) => 1.3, 252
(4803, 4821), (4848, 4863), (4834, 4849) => -0.2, 235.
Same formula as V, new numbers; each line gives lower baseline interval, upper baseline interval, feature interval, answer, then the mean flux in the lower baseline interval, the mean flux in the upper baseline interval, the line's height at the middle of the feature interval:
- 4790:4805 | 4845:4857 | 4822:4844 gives -0.02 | 246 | 229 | 235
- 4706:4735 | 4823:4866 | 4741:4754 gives -0.07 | 229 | 236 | 230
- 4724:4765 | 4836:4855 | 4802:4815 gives -0.07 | 237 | 228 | 232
